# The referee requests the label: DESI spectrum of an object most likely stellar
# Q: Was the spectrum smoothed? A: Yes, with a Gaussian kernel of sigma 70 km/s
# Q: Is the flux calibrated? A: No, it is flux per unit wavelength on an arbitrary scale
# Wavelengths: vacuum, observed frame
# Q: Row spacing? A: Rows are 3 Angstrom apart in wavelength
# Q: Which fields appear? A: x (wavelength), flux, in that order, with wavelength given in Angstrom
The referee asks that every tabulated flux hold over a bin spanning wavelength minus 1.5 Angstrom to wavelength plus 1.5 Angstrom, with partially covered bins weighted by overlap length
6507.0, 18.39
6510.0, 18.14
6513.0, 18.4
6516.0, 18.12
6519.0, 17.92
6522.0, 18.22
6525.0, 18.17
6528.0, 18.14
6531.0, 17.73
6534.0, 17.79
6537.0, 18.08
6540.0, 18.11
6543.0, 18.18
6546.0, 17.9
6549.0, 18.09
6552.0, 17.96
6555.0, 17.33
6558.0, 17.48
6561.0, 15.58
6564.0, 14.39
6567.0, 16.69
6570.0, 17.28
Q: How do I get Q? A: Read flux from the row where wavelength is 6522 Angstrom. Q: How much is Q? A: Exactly 18.22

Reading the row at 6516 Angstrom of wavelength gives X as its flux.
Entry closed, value 18.12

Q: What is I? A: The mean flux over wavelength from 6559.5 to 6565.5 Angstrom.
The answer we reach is 15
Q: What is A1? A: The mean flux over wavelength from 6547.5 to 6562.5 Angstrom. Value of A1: 17.3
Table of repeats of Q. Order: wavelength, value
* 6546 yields 17.9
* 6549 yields 18.09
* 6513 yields 18.4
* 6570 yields 17.28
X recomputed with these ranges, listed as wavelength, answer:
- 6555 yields 17.33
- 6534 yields 17.79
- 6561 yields 15.58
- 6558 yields 17.48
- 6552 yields 17.96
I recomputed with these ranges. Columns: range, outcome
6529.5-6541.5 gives 17.9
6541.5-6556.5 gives 17.9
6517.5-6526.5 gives 18.1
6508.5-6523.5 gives 18.2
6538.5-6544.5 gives 18.1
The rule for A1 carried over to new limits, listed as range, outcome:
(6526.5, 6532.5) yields 17.9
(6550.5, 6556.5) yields 17.6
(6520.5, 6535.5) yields 18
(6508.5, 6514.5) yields 18.3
